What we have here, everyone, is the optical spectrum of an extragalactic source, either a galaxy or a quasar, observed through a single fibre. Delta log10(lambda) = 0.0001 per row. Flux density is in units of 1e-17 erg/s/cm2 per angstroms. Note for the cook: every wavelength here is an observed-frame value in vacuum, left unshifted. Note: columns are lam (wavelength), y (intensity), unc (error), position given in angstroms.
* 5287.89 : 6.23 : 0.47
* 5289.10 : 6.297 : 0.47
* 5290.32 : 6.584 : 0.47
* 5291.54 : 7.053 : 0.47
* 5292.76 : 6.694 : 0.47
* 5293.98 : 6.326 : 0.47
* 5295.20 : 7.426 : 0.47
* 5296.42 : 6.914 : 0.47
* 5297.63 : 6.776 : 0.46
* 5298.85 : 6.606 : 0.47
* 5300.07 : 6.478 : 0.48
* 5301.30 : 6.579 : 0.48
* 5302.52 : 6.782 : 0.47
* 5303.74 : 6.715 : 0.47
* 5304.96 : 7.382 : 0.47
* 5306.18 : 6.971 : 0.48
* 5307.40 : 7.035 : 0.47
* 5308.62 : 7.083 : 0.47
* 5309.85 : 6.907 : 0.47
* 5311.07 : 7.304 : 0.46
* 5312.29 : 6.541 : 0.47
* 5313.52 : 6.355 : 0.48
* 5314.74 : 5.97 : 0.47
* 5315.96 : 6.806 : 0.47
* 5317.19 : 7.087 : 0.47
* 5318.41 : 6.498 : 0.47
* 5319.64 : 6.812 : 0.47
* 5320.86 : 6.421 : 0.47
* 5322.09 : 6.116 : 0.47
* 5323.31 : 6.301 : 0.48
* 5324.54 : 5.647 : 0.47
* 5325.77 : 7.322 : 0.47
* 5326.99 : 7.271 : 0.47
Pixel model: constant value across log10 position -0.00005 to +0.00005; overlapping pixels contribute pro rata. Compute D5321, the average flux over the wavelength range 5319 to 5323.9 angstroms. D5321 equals 6.41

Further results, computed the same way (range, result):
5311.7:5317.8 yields 6.55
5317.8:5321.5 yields 6.57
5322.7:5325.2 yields 5.98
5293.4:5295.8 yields 6.88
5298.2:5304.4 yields 6.63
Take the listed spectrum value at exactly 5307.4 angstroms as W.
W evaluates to 7.035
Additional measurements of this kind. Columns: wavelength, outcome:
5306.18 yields 6.971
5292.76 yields 6.694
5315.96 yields 6.806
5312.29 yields 6.541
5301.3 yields 6.579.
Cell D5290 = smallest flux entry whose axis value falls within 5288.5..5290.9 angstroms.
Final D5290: 6.297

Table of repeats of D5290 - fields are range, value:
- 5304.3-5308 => 6.971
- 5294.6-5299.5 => 6.606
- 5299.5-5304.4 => 6.478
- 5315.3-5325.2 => 5.647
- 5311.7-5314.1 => 6.355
